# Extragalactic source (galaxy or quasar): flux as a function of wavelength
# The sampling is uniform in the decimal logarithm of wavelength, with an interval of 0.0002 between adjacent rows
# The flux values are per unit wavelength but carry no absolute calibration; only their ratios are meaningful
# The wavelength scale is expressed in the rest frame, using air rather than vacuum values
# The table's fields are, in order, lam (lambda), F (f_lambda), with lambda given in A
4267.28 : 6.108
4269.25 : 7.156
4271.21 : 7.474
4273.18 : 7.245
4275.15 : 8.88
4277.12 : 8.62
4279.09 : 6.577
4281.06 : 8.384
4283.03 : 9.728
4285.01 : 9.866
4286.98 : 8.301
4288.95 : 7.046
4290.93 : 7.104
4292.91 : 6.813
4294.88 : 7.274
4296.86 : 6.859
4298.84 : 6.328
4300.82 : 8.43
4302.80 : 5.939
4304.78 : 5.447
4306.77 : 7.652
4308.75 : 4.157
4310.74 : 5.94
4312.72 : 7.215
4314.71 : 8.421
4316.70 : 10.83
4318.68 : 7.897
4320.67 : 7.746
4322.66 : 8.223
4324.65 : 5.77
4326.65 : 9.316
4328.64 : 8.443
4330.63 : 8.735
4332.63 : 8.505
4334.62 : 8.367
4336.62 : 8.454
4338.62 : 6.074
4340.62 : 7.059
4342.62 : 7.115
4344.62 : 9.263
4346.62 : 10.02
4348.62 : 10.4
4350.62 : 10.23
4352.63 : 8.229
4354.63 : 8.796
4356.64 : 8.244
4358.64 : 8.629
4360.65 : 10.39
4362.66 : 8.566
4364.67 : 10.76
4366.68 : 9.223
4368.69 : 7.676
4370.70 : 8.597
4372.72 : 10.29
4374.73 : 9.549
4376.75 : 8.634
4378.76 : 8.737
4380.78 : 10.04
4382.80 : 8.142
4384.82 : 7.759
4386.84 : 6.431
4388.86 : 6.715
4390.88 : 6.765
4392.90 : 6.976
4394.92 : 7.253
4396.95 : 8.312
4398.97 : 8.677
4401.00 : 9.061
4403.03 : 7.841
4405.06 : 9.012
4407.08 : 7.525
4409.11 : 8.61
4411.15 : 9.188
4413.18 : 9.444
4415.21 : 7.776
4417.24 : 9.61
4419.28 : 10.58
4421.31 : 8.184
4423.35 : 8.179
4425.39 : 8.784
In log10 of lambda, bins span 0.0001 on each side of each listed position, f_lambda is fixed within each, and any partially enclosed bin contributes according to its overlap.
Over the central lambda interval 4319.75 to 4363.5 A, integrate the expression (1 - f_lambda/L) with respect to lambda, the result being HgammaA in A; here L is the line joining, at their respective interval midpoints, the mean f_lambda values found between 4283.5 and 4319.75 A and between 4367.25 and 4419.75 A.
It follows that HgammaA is -3.7 A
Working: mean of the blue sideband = 7.34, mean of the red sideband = 8.42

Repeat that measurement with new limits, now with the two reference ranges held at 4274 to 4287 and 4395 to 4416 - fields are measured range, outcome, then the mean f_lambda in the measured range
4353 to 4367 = -1.1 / 9.19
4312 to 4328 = 0.7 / 8.2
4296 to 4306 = 2.3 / 6.62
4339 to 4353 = -0.4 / 8.81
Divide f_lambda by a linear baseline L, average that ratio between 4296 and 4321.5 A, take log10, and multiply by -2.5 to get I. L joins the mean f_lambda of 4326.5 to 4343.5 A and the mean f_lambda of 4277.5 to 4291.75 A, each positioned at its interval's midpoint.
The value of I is 0.13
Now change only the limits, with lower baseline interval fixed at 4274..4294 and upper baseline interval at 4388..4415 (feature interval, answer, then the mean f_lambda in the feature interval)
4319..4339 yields 0.01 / 8.02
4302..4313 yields 0.33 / 5.99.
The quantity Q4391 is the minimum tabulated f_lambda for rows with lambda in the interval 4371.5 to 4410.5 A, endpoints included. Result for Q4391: 6.431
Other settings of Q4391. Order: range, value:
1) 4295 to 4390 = 4.157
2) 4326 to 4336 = 8.367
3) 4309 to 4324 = 5.94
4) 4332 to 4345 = 6.074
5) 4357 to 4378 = 7.676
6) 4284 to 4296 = 6.813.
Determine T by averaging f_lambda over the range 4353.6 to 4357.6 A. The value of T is 8.52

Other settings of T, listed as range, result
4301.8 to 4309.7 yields 5.81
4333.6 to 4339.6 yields 7.64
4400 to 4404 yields 8.45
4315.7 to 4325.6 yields 8.11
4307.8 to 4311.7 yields 5.04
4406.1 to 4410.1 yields 8.07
